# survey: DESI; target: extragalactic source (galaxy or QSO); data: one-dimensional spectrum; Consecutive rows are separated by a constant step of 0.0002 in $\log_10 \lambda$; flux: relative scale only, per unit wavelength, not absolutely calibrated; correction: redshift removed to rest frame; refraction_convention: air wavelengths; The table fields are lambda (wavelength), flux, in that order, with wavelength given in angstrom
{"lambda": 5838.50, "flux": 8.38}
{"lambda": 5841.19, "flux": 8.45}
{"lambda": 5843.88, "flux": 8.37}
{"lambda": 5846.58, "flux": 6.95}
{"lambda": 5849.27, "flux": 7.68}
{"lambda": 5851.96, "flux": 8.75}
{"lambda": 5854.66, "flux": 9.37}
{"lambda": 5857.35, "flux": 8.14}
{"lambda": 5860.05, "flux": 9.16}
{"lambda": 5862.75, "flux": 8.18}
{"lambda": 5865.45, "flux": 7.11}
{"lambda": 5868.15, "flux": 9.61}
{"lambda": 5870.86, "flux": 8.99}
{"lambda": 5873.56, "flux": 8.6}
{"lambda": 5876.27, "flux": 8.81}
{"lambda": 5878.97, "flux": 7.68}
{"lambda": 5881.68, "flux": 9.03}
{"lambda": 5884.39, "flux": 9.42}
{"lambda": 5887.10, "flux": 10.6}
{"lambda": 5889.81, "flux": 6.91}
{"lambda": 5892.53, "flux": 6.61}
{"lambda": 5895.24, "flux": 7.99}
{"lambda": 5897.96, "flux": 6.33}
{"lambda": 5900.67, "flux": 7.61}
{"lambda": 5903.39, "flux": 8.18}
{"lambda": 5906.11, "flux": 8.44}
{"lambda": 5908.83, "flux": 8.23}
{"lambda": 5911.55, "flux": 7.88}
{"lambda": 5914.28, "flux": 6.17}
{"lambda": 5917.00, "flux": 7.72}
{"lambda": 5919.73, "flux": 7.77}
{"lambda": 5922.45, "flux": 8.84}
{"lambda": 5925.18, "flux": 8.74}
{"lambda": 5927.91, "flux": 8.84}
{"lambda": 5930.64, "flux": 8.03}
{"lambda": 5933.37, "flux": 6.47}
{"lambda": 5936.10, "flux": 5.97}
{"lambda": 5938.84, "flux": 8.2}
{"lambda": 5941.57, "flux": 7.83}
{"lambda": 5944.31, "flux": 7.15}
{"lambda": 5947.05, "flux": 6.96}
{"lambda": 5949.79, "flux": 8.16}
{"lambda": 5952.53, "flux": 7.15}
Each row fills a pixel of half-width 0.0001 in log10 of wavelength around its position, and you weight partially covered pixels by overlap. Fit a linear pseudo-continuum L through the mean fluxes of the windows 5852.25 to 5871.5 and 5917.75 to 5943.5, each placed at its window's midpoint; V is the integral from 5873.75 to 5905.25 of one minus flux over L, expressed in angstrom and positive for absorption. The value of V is 0.7 angstrom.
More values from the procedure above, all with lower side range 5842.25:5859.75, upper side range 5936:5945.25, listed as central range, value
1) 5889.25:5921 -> 1.2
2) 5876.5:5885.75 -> -0.8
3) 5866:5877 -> -1.1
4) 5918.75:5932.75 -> -1.4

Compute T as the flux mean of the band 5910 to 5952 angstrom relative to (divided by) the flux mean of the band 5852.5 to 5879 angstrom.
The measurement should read 0.9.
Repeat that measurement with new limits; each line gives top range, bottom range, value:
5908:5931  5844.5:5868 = 0.97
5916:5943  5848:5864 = 0.92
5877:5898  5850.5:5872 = 0.95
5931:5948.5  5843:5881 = 0.85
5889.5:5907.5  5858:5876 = 0.87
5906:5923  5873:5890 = 0.88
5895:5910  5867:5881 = 0.89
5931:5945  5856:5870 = 0.85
